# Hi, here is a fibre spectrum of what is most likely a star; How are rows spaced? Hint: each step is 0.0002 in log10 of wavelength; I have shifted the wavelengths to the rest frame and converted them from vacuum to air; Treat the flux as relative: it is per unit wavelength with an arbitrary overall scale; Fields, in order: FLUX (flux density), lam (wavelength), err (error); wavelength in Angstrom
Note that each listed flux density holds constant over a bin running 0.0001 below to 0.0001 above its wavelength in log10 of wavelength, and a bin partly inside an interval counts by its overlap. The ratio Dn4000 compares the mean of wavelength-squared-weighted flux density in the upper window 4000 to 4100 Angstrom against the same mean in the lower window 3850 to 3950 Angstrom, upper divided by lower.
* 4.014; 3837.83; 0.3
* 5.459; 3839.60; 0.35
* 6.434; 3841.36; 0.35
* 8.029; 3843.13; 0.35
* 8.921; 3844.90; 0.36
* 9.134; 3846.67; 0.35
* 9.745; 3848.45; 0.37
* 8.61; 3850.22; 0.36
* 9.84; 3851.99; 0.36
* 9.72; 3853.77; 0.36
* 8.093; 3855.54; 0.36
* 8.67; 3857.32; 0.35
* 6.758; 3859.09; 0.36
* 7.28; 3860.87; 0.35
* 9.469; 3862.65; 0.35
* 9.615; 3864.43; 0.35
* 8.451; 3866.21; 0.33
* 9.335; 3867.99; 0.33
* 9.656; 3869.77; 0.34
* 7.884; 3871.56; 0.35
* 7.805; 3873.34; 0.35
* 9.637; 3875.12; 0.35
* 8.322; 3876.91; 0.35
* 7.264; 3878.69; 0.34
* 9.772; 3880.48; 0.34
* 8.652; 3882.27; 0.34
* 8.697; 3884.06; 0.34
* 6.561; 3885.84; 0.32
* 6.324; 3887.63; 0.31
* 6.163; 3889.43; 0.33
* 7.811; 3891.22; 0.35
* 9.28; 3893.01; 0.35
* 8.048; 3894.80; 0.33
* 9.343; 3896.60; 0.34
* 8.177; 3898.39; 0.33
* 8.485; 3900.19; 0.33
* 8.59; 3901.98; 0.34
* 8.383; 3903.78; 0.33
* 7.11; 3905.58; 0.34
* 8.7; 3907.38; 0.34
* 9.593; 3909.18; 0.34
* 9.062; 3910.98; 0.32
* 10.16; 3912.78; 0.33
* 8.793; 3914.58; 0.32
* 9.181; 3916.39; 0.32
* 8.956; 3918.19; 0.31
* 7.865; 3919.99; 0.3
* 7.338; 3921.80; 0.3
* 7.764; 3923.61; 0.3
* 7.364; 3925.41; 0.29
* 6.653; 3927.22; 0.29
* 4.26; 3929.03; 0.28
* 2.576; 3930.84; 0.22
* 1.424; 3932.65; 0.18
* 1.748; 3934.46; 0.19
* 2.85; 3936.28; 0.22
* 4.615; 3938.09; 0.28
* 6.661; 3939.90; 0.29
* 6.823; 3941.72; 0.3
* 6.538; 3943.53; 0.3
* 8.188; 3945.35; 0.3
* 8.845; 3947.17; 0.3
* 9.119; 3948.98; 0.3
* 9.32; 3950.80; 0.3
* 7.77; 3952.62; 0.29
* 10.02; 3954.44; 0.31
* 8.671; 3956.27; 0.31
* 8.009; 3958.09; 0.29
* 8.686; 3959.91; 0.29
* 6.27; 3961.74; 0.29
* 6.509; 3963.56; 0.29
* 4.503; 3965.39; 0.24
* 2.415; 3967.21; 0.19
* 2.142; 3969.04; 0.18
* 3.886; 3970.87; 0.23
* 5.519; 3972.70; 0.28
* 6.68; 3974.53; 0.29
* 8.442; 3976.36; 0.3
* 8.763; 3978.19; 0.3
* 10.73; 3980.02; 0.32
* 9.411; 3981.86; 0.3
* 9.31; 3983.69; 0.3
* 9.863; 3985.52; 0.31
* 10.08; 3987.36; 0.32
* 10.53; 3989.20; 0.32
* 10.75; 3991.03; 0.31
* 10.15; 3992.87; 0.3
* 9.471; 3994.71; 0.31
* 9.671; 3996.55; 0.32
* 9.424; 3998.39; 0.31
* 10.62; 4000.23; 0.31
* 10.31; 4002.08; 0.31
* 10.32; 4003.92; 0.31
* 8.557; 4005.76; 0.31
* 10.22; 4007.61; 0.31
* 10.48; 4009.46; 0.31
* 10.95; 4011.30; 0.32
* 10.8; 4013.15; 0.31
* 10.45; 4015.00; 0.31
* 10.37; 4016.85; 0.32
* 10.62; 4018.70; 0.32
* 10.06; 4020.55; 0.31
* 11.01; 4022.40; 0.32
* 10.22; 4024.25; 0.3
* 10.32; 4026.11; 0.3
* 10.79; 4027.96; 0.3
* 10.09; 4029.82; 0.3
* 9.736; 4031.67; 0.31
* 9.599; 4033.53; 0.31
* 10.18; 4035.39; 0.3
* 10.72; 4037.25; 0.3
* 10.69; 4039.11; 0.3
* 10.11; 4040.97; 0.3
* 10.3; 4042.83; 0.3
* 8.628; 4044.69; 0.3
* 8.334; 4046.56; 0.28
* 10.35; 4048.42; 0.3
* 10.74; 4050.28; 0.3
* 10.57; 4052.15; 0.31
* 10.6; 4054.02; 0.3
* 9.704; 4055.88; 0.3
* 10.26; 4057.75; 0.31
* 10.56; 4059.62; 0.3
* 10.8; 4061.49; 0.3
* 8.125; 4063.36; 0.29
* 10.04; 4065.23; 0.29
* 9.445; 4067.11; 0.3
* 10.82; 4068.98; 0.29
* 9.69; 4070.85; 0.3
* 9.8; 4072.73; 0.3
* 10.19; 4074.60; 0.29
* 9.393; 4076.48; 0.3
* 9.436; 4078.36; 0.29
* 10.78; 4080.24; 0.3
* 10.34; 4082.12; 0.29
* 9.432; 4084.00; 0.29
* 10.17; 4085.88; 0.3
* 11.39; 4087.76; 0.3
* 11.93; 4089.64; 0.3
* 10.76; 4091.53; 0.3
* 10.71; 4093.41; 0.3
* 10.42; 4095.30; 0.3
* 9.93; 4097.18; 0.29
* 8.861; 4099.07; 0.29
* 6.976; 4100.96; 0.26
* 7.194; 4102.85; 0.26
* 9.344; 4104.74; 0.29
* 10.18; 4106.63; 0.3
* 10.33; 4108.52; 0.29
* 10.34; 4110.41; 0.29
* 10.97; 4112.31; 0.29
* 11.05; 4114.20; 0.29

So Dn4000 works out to 1.42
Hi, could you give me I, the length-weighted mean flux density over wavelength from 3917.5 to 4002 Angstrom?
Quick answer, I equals 7.36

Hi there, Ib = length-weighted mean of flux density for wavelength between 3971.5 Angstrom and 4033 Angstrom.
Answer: 9.81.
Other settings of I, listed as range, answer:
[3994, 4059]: 10.2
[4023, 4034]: 10.2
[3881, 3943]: 7.18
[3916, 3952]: 6.38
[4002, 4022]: 10.3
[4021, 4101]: 10.1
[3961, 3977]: 5.08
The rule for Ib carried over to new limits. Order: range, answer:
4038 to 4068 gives 9.96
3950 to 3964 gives 8.2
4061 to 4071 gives 9.79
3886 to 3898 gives 7.76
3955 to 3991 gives 7.5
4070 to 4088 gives 10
